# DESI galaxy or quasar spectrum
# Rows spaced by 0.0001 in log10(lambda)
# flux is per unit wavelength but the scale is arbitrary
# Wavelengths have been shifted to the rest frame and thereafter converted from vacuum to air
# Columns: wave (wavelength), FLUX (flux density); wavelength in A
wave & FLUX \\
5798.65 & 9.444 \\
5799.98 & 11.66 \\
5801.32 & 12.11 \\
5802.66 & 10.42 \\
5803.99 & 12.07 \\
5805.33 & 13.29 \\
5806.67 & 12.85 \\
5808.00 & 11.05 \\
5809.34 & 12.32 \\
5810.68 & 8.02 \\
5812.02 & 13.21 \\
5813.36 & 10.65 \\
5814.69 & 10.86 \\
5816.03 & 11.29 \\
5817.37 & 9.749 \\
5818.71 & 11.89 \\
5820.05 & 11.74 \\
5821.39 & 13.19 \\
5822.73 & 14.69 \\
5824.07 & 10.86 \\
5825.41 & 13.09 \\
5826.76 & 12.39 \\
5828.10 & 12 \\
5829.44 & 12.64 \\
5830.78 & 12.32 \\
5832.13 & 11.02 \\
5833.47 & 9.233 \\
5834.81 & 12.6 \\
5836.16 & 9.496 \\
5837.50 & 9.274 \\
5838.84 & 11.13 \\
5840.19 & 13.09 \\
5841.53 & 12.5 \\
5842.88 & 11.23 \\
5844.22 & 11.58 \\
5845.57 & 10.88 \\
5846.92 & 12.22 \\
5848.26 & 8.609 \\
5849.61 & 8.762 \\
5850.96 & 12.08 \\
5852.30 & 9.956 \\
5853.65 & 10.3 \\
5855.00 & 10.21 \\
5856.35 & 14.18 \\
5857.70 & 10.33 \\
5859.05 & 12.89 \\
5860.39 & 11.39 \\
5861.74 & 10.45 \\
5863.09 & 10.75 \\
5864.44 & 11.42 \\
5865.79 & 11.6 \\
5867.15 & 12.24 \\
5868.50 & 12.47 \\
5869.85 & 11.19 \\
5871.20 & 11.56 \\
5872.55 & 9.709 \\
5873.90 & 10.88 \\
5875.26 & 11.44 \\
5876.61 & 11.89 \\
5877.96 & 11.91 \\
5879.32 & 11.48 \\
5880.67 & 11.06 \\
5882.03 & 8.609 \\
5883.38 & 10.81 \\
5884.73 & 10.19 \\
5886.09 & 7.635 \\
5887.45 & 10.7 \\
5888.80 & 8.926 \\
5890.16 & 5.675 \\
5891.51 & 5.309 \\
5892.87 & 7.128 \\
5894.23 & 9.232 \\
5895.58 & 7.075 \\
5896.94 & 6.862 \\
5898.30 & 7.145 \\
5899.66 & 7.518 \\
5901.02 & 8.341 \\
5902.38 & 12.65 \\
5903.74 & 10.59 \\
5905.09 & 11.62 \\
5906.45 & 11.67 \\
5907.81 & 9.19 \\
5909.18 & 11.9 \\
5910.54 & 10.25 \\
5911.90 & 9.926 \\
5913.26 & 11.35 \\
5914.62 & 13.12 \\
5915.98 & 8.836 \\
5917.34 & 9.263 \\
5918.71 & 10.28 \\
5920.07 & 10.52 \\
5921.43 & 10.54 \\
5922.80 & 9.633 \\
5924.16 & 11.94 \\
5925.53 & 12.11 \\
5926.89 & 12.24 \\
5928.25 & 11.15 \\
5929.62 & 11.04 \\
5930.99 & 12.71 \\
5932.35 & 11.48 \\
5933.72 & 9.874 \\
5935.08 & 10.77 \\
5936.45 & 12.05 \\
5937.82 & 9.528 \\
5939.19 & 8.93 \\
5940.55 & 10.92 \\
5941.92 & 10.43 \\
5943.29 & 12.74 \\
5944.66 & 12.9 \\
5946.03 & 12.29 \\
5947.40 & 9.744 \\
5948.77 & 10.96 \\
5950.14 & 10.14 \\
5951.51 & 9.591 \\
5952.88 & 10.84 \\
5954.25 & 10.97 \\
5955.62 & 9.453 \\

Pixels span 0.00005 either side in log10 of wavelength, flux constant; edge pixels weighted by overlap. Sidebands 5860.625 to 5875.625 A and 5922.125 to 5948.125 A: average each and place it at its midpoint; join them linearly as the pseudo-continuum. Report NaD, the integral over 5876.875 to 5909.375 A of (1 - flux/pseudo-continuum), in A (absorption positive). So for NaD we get 5.6 A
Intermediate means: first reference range 11.2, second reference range 11.2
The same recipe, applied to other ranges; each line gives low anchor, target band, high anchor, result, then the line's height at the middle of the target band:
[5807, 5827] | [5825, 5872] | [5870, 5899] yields -3.44 A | 10.6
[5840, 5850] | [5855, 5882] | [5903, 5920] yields -1.18 A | 10.9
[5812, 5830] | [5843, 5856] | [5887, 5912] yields 0.31 A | 10.9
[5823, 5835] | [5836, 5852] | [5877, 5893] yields 0.33 A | 11.2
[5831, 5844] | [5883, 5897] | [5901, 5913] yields 3.56 A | 10.9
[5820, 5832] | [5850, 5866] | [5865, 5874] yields 0.62 A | 11.7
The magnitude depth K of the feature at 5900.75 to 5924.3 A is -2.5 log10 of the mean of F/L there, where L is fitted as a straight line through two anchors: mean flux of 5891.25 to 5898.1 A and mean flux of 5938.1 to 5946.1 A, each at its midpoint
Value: -0.22 mag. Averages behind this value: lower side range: 7.23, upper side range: 11.2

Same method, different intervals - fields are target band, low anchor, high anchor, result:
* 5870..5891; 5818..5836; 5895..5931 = 0.09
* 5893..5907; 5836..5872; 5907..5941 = 0.19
